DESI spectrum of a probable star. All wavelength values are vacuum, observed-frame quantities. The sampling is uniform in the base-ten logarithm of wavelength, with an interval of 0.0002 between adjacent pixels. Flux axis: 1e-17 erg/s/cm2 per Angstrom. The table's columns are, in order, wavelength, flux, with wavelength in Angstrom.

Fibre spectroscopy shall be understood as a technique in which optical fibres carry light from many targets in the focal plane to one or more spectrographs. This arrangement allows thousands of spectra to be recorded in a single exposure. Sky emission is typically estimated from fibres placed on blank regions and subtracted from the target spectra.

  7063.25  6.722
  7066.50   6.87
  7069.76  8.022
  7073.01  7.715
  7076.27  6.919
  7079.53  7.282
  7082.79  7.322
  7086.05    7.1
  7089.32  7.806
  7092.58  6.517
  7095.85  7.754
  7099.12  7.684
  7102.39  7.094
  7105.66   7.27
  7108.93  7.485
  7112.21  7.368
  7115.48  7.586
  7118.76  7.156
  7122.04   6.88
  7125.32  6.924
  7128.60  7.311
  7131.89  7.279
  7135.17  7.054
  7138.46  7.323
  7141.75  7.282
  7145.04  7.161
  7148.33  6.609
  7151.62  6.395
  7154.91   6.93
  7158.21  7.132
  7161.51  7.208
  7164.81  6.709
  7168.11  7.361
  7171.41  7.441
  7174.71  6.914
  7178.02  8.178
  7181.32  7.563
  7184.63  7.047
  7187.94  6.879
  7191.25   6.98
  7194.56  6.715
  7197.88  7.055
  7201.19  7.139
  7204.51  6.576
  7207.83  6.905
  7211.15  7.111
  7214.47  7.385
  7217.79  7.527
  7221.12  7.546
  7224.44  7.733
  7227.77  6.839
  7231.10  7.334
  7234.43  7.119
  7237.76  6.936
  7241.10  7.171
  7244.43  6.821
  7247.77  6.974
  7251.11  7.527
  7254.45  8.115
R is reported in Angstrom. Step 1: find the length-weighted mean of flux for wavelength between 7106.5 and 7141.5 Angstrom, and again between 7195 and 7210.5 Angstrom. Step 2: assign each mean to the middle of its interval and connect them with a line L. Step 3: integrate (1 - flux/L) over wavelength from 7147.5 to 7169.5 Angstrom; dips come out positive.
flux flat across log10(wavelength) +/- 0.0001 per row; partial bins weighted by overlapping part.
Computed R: 0.6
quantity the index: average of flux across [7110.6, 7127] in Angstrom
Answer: 7.18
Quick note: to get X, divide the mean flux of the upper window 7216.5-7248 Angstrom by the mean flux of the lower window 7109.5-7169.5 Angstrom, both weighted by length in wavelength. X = 1.0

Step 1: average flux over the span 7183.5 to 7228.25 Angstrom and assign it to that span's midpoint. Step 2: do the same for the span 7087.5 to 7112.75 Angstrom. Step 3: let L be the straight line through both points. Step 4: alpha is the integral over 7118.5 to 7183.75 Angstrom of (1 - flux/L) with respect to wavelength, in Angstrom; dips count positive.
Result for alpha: 0.9 Angstrom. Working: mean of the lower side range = 7.37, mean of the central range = 7.14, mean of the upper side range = 7.11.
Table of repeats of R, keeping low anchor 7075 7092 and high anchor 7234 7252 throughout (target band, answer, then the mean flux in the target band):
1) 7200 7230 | -0.4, 7.2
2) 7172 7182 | -0.6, 7.54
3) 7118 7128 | 0.3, 7.01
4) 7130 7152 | 0.4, 7.05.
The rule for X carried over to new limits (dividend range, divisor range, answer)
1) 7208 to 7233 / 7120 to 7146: 1.02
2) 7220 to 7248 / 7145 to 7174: 1.03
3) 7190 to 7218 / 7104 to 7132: 0.97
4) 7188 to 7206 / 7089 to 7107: 0.94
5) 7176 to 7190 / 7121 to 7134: 1.04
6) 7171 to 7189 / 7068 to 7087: 0.99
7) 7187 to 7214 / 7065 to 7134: 0.95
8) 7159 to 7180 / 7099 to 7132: 1.01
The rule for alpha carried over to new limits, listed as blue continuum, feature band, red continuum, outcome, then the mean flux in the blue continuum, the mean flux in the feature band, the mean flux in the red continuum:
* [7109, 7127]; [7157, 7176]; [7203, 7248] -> 0.13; 7.21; 7.13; 7.15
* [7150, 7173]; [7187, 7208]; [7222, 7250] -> 0.55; 7.02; 6.89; 7.14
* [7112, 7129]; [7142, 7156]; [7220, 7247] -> 0.71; 7.18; 6.82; 7.17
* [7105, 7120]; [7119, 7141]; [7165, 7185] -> 0.75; 7.39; 7.14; 7.39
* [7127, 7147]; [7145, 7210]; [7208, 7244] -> 1.69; 7.22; 7.04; 7.24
